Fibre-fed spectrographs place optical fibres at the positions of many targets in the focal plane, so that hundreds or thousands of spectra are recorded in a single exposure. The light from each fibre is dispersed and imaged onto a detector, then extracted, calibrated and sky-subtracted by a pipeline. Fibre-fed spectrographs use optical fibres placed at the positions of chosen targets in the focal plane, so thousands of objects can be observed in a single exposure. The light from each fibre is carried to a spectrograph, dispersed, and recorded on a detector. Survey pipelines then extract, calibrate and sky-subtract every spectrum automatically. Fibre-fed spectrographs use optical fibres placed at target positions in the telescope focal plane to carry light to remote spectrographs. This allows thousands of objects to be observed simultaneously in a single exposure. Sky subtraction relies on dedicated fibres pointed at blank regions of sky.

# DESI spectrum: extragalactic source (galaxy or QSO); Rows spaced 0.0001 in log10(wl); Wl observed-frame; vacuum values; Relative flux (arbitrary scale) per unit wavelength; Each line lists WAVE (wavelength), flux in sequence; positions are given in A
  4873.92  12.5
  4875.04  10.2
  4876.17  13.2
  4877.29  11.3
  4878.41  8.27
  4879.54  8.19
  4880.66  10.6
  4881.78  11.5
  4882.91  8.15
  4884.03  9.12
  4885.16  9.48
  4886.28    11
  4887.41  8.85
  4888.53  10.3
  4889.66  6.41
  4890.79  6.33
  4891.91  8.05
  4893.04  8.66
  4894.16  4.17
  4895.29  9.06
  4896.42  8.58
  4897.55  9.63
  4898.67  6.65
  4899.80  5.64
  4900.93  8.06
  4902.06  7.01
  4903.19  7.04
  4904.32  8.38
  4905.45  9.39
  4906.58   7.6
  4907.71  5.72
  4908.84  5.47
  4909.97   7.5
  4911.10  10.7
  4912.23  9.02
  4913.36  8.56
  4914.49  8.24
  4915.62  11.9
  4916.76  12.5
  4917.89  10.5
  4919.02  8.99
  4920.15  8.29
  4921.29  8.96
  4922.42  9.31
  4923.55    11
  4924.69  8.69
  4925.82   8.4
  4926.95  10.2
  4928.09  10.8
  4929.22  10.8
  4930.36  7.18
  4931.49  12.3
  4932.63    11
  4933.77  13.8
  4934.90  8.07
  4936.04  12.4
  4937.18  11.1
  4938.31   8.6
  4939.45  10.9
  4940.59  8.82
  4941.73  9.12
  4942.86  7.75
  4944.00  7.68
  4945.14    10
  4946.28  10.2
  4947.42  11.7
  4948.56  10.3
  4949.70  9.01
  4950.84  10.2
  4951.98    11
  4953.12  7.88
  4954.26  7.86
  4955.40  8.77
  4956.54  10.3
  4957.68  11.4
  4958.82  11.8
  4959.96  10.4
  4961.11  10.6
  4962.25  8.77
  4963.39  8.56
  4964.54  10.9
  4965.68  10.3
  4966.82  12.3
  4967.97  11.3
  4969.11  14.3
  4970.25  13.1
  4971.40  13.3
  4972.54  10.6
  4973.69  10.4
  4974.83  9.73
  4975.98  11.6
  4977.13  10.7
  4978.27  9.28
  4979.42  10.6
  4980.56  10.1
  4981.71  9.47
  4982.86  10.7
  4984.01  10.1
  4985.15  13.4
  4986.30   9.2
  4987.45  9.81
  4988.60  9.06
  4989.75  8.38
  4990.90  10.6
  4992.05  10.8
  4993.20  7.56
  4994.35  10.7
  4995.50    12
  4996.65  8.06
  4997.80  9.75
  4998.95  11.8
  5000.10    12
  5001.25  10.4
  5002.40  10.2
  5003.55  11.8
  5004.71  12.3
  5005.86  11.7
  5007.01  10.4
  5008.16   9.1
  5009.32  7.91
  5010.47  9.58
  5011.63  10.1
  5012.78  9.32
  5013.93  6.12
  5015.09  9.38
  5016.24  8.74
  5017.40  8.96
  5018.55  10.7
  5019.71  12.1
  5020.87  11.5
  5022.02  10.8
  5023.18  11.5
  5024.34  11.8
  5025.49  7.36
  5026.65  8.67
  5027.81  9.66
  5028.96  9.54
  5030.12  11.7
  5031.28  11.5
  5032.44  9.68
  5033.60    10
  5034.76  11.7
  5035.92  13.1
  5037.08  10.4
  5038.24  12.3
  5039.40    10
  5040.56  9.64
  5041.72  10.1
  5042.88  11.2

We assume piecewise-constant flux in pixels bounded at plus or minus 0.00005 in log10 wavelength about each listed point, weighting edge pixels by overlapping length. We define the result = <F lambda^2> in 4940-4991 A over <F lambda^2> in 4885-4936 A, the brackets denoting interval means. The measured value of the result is 1.18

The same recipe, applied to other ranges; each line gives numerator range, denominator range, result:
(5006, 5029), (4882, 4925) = 1.19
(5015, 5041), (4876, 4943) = 1.21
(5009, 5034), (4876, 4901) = 1.20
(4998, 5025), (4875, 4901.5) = 1.24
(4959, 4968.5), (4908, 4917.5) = 1.16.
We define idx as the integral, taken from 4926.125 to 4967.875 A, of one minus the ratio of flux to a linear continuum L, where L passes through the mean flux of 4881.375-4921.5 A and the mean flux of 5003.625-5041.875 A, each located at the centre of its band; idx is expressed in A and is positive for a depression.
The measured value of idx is -4.3 A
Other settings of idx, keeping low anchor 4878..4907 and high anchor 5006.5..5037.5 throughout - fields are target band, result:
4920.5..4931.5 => -1.1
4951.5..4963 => -0.8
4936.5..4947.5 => -0.7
